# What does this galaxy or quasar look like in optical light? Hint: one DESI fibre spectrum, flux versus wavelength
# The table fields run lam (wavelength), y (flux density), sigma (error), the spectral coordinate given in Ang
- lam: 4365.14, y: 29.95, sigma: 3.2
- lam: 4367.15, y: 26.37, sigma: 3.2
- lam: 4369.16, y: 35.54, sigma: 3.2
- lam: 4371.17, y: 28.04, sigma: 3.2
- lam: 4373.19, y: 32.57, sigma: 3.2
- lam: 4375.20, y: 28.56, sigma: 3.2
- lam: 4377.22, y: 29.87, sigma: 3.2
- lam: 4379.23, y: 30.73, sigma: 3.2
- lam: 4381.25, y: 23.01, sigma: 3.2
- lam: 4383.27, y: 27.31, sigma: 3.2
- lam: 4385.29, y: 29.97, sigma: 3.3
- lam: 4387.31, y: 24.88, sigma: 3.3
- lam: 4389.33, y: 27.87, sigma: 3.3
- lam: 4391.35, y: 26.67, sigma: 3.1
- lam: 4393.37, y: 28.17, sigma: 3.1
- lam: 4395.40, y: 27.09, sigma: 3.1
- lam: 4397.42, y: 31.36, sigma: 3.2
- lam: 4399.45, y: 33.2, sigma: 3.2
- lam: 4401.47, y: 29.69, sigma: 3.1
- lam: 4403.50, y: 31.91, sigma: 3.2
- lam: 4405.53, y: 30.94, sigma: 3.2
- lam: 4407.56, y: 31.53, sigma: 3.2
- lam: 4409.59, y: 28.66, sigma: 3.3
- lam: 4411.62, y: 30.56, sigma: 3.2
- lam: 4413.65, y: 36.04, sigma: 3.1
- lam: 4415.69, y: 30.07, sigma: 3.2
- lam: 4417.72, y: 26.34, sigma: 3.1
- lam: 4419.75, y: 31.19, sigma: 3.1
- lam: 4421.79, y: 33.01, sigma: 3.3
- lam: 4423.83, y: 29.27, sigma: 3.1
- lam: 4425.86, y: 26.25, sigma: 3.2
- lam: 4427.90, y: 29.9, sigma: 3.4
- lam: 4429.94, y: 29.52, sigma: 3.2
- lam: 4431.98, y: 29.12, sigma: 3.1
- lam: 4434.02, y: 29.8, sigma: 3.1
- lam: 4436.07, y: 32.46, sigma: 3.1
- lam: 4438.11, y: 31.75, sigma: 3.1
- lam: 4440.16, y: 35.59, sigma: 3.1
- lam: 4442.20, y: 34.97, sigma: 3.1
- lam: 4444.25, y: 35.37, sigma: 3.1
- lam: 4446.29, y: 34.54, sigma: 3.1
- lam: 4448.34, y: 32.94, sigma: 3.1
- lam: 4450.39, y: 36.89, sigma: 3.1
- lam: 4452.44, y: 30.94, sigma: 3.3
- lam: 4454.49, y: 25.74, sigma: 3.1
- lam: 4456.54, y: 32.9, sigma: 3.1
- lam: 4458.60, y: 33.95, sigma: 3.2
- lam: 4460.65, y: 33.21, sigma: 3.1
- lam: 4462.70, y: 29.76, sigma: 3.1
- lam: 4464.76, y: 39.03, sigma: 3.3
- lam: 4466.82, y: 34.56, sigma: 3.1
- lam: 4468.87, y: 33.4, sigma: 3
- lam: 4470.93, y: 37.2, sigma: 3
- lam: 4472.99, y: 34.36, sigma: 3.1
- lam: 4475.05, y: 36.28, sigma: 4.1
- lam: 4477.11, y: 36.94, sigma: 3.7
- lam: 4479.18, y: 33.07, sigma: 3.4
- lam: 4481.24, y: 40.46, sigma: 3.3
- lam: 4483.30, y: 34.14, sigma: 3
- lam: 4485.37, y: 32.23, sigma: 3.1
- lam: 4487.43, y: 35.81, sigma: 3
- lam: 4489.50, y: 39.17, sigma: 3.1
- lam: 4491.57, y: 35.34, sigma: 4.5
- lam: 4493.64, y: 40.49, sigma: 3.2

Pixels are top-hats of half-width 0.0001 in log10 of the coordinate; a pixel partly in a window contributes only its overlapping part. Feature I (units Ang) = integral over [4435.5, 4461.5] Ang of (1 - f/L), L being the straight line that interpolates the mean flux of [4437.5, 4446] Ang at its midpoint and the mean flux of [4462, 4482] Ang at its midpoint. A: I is 1.2 Ang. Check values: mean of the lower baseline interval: 34.6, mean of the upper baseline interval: 35.5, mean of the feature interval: 33.2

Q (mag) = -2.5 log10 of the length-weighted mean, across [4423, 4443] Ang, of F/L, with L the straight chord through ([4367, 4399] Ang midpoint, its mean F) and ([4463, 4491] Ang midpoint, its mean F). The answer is 0.057 mag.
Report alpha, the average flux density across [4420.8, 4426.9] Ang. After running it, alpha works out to 29.5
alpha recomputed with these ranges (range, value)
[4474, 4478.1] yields 36.6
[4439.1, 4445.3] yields 35.3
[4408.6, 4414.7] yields 31.7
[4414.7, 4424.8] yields 30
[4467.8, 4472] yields 35.3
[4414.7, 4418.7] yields 28.2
